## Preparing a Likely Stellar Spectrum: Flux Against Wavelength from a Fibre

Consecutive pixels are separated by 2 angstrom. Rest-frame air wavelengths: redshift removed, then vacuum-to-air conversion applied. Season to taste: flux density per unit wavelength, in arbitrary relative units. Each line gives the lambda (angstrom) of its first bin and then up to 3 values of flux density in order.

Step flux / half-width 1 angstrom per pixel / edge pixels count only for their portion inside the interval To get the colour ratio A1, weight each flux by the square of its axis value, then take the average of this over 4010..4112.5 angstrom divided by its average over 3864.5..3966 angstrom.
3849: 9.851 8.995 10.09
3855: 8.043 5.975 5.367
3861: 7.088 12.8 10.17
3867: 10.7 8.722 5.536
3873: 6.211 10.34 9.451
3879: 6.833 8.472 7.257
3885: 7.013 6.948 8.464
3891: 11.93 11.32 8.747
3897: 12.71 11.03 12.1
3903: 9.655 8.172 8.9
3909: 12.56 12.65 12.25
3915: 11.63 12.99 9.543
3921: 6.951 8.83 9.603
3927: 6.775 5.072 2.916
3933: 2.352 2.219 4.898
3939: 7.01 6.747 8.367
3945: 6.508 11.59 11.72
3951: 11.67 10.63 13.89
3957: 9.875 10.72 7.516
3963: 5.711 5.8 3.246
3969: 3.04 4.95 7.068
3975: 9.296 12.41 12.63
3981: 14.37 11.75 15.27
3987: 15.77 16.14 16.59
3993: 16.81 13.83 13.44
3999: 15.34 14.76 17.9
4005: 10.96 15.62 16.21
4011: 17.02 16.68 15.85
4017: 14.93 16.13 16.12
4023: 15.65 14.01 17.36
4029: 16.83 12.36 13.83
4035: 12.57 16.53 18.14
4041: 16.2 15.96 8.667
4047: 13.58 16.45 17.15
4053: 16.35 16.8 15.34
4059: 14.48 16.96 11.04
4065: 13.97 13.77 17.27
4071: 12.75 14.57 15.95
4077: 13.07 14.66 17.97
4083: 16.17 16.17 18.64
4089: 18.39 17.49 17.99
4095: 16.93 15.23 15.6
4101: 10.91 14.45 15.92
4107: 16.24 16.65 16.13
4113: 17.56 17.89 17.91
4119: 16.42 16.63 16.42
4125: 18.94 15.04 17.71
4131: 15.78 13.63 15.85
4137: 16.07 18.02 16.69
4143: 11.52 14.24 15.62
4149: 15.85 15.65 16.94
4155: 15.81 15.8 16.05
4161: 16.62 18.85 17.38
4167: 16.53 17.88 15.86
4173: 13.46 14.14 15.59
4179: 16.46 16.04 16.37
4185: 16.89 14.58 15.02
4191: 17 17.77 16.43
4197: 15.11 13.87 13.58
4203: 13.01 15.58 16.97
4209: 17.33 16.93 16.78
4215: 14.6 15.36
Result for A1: 1.9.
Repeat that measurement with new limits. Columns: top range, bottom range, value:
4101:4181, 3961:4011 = 1.44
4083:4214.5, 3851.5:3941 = 2.13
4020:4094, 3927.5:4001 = 1.66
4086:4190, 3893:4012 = 1.69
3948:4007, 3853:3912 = 1.33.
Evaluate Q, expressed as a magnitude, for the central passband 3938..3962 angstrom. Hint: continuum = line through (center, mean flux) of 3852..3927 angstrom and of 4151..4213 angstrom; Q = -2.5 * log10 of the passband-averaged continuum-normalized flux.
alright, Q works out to 0.11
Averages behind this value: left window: 9.35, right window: 16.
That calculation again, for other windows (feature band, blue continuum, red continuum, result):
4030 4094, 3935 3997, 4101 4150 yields -0.125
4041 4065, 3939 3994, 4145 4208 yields -0.176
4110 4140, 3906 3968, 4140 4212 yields -0.172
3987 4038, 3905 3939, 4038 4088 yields -0.209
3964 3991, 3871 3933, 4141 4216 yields 0.063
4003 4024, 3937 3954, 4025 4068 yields -0.199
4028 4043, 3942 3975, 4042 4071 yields -0.141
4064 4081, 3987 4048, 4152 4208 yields 0.054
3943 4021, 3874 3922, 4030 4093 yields 0.053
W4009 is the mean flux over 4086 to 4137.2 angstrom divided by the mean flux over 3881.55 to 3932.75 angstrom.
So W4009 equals 1.76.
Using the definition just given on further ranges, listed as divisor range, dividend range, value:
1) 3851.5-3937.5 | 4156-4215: 1.84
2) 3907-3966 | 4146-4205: 1.85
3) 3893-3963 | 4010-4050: 1.68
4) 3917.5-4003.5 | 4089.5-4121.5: 1.67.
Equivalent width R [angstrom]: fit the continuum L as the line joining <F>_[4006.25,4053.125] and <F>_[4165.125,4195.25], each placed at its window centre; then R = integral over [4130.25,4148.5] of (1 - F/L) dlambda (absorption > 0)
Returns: 0.7 angstrom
